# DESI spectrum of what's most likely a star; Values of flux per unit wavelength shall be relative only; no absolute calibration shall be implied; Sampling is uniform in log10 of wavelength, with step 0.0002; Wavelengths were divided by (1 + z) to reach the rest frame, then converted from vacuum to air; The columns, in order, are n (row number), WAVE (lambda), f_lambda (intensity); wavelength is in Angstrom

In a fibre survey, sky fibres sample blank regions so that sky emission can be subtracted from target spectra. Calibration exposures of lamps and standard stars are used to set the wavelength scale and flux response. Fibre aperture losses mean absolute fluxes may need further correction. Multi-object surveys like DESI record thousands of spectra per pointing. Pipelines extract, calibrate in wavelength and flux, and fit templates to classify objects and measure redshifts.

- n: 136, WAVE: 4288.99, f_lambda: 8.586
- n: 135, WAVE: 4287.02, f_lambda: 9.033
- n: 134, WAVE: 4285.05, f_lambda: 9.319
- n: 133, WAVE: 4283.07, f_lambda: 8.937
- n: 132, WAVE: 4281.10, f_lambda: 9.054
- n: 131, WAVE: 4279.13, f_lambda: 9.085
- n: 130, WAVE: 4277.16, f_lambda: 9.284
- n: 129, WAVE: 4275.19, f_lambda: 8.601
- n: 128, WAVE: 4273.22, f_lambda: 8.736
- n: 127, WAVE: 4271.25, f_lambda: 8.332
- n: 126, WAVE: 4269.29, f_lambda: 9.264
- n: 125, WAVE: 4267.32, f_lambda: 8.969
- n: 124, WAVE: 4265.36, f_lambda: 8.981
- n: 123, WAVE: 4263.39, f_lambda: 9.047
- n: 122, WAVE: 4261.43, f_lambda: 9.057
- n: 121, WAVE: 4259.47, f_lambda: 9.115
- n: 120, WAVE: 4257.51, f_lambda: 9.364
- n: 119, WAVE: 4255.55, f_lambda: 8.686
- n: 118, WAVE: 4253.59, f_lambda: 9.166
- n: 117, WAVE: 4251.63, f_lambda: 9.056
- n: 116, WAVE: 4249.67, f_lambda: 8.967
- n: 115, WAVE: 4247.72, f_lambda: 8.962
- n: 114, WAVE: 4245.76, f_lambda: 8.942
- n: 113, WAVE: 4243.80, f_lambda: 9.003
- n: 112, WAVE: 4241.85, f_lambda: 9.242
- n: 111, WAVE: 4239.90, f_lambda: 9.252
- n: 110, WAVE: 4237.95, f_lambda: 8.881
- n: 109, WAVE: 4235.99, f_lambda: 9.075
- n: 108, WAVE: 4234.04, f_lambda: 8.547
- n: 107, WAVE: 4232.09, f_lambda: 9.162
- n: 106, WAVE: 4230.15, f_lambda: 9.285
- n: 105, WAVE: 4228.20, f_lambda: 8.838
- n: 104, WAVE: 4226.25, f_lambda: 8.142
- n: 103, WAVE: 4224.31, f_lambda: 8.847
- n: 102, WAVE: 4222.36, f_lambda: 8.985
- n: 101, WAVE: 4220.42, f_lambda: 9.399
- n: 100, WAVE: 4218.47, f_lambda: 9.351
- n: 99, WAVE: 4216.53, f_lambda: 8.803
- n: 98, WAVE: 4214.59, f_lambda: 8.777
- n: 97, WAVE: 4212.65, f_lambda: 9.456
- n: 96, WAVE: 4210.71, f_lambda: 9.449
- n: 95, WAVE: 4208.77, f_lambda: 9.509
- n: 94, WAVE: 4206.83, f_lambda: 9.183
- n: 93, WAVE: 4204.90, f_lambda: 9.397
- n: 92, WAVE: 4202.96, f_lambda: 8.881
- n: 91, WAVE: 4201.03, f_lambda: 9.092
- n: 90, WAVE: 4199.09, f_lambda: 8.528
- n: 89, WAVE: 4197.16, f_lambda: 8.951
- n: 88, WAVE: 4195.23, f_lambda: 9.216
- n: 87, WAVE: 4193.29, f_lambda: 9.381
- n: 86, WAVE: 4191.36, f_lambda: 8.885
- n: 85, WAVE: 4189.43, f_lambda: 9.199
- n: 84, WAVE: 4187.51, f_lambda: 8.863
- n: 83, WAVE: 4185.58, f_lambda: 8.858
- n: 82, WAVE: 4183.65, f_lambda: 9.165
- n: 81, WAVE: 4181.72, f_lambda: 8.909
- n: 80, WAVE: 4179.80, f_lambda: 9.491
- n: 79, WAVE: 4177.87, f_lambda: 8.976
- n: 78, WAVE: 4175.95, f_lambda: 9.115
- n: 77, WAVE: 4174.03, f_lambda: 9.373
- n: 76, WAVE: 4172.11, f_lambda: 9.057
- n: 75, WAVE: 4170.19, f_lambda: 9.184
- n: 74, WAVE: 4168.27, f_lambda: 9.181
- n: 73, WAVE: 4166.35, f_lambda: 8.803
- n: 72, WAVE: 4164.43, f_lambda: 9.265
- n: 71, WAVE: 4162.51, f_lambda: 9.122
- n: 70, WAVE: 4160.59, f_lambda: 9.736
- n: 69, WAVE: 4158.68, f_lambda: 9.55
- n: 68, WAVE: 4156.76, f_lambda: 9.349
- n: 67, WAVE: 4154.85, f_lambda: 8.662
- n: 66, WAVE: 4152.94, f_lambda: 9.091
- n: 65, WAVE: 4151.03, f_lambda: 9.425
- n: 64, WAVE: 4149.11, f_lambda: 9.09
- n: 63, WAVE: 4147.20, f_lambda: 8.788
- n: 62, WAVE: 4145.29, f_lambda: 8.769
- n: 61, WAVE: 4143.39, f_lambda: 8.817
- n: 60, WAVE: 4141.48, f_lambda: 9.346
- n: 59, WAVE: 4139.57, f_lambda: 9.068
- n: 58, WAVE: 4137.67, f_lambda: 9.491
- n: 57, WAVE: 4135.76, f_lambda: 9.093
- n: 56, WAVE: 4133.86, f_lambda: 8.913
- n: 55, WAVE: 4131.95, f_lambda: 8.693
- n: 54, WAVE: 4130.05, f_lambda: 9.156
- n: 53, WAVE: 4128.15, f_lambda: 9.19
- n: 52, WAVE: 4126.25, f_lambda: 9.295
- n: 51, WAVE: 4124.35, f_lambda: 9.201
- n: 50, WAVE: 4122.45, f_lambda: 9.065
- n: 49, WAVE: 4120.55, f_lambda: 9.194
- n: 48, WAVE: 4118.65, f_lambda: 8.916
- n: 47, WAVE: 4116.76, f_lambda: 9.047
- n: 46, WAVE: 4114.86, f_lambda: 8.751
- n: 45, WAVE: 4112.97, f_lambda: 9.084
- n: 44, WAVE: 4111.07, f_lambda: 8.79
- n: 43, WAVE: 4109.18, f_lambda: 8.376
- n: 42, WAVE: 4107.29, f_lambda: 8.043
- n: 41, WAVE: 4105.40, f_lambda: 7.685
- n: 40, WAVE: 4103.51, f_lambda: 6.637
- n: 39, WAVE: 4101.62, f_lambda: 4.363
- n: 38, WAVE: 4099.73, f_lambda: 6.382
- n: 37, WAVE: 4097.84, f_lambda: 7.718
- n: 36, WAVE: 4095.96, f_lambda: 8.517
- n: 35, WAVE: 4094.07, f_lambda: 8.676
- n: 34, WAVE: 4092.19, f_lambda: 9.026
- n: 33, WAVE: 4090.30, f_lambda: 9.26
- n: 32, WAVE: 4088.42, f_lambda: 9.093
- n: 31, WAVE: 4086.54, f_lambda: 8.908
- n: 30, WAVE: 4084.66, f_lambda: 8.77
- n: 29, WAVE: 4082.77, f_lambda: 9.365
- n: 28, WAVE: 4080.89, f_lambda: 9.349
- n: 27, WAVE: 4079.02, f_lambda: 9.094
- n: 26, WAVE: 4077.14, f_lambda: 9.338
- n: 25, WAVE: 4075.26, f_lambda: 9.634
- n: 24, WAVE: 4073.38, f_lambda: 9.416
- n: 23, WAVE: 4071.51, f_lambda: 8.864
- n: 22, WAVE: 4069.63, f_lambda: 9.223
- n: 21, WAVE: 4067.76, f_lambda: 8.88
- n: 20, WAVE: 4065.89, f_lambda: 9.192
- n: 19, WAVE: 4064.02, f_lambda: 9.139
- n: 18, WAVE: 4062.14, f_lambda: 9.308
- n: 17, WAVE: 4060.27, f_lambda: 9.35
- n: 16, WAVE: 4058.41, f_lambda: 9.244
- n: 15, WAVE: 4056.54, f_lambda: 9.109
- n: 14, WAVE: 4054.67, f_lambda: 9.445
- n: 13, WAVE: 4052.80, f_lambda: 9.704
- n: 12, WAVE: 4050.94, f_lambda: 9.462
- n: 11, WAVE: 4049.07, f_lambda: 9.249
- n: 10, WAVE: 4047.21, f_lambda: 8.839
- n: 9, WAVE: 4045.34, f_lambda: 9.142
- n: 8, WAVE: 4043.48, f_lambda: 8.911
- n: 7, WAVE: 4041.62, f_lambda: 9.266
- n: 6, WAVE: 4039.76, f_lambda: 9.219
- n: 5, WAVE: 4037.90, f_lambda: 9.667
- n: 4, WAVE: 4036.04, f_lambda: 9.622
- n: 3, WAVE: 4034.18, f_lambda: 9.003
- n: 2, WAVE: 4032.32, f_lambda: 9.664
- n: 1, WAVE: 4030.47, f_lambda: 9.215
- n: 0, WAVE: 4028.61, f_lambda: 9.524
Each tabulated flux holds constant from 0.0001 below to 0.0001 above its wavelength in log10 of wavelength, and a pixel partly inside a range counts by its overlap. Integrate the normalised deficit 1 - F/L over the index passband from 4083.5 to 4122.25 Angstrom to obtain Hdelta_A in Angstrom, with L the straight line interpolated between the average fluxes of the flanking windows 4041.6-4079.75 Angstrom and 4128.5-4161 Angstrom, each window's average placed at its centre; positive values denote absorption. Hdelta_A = 3.7 Angstrom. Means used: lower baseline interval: 9.23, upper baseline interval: 9.11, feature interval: 8.28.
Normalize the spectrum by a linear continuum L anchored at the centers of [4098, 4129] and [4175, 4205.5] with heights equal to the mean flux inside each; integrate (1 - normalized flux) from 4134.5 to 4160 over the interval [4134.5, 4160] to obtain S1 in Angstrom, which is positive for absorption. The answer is -1.6 Angstrom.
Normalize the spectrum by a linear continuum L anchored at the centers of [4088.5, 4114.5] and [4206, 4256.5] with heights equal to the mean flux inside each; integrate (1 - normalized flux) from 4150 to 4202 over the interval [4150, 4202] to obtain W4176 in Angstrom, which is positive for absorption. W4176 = -3.38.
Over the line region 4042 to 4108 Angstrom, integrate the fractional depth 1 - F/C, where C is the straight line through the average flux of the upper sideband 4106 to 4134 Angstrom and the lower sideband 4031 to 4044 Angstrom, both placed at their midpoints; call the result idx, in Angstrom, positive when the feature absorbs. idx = 2.8 Angstrom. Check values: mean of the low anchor 9.35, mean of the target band 8.76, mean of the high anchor 8.9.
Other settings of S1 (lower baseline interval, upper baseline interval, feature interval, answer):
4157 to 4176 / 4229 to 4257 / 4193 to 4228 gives 0.2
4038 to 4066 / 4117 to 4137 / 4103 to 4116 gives 1.2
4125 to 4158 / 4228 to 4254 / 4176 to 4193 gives 0.0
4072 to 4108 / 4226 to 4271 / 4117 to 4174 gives -3.4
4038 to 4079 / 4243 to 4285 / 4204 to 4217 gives -0.3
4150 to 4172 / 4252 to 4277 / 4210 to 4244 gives 0.1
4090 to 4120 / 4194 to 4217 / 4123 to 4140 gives -1.6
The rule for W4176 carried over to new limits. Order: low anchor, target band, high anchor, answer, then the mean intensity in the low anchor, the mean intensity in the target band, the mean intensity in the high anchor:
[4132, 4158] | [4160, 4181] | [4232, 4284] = -0.4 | 9.06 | 9.2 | 8.99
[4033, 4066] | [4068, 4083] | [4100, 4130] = -0.6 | 9.27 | 9.27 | 8.36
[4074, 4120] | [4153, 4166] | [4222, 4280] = -0.9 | 8.46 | 9.24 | 8.96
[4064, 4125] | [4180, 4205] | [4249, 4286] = -0.5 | 8.63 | 9.03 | 9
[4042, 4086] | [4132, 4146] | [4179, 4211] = 0.2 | 9.22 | 9.05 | 9.11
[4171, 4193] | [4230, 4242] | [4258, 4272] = 0.0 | 9.09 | 9.04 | 9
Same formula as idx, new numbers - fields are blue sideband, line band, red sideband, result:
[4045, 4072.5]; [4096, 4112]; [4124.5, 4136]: 3.2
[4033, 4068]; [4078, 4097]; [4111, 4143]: 0.4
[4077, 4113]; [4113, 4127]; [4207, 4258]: -1.1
